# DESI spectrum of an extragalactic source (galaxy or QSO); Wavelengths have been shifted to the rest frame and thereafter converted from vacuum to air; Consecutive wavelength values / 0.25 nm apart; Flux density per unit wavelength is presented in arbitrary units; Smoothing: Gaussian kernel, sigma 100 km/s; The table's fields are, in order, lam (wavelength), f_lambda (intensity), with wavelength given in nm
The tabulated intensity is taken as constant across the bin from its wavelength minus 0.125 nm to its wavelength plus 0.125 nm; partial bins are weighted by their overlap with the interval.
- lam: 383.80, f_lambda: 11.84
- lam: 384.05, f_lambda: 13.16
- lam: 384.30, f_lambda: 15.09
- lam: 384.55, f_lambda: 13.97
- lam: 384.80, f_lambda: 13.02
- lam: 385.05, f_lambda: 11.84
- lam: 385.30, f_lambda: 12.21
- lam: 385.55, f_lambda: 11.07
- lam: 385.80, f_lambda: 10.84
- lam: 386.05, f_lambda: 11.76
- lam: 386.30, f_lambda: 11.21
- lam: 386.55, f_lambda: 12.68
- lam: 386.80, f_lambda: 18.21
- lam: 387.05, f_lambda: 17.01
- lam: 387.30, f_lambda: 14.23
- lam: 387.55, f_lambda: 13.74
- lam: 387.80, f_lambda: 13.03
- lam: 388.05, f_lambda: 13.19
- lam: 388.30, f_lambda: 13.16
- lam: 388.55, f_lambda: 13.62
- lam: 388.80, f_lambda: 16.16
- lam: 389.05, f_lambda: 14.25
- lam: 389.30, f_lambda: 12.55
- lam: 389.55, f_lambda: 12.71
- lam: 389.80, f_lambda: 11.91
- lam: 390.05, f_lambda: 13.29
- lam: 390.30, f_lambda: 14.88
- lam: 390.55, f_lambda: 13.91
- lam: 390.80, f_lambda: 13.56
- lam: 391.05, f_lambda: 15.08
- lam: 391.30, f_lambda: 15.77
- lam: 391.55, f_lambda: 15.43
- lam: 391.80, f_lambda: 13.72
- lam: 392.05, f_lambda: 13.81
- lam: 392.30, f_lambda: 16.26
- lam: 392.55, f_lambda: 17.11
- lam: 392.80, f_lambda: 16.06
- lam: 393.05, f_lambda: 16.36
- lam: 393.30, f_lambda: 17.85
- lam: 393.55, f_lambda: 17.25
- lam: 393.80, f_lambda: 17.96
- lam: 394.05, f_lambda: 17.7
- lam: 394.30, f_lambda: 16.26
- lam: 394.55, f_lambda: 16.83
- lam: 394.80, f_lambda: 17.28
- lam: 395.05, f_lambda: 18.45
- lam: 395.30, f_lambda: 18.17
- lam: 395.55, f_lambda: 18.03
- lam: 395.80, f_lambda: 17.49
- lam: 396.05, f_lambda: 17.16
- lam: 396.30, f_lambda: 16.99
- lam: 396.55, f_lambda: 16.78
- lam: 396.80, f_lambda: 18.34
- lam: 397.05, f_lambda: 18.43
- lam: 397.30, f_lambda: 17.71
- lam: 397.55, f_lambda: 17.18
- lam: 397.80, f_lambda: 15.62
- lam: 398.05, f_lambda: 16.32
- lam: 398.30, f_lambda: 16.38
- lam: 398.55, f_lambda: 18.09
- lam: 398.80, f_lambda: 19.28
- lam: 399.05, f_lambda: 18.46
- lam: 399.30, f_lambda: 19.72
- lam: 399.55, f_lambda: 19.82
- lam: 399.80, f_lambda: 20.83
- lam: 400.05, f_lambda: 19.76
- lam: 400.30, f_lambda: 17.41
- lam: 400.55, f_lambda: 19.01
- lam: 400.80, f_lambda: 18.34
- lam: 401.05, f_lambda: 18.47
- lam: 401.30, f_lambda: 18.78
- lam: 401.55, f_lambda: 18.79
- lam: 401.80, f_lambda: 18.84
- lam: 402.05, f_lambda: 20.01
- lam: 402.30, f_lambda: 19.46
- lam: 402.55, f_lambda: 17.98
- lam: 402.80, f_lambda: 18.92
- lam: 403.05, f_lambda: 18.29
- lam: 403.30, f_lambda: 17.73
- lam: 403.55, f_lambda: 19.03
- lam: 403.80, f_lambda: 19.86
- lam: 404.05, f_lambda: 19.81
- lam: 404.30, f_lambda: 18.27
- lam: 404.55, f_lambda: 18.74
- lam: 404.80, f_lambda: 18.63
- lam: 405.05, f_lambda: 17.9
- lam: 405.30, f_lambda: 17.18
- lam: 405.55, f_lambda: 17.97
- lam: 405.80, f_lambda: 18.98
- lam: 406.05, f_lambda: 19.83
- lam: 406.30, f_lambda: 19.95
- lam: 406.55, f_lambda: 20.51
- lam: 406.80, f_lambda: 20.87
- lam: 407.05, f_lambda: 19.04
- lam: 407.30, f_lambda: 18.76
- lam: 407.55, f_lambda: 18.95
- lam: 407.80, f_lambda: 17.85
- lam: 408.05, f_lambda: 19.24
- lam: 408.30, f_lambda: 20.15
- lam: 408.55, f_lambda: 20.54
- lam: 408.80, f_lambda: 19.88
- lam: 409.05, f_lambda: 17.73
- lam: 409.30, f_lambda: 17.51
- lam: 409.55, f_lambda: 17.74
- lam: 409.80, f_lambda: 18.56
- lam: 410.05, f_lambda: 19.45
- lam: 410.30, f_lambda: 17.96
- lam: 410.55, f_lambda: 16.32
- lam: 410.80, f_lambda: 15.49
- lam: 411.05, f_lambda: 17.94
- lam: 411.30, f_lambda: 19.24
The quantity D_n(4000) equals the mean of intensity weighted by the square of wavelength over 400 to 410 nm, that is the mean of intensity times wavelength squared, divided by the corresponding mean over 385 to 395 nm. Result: 1.4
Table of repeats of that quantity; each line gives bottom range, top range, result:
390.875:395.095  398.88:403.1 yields 1.21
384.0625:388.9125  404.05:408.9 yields 1.57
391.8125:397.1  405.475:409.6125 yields 1.20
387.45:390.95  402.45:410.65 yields 1.51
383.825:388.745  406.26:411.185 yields 1.57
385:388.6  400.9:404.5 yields 1.55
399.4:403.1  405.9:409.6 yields 1.05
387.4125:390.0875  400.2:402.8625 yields 1.49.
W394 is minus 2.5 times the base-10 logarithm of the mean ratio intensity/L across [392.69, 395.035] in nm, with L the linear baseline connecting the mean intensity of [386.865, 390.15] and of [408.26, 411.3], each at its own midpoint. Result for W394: -0.15 mag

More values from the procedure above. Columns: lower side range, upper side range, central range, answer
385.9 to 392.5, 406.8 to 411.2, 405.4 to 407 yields -0.101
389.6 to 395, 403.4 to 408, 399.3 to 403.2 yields -0.066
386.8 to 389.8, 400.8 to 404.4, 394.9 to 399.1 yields -0.037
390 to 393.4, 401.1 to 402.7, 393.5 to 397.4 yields -0.061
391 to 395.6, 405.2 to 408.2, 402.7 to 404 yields -0.019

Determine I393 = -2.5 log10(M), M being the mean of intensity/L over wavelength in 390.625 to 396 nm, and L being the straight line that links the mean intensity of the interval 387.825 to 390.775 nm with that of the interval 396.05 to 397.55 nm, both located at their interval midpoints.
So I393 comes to -0.051 mag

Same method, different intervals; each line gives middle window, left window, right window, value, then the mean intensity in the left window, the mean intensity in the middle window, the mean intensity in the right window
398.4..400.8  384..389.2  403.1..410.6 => -0.13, 13.5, 19.1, 18.9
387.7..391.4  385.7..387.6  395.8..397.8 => 0.08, 13.7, 13.8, 17.4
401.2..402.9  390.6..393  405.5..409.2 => -0.06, 15.2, 19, 19.4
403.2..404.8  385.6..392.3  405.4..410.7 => -0.06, 13.8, 18.9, 18.9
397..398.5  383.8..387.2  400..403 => 0.03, 13.2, 16.9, 18.8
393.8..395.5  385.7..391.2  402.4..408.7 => -0.12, 13.7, 17.5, 19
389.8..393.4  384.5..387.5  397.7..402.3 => 0.02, 13.2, 15.1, 18.6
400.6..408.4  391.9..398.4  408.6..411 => -0.08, 17.1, 18.9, 17.9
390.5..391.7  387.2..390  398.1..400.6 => 0.00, 13.5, 14.8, 18.8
